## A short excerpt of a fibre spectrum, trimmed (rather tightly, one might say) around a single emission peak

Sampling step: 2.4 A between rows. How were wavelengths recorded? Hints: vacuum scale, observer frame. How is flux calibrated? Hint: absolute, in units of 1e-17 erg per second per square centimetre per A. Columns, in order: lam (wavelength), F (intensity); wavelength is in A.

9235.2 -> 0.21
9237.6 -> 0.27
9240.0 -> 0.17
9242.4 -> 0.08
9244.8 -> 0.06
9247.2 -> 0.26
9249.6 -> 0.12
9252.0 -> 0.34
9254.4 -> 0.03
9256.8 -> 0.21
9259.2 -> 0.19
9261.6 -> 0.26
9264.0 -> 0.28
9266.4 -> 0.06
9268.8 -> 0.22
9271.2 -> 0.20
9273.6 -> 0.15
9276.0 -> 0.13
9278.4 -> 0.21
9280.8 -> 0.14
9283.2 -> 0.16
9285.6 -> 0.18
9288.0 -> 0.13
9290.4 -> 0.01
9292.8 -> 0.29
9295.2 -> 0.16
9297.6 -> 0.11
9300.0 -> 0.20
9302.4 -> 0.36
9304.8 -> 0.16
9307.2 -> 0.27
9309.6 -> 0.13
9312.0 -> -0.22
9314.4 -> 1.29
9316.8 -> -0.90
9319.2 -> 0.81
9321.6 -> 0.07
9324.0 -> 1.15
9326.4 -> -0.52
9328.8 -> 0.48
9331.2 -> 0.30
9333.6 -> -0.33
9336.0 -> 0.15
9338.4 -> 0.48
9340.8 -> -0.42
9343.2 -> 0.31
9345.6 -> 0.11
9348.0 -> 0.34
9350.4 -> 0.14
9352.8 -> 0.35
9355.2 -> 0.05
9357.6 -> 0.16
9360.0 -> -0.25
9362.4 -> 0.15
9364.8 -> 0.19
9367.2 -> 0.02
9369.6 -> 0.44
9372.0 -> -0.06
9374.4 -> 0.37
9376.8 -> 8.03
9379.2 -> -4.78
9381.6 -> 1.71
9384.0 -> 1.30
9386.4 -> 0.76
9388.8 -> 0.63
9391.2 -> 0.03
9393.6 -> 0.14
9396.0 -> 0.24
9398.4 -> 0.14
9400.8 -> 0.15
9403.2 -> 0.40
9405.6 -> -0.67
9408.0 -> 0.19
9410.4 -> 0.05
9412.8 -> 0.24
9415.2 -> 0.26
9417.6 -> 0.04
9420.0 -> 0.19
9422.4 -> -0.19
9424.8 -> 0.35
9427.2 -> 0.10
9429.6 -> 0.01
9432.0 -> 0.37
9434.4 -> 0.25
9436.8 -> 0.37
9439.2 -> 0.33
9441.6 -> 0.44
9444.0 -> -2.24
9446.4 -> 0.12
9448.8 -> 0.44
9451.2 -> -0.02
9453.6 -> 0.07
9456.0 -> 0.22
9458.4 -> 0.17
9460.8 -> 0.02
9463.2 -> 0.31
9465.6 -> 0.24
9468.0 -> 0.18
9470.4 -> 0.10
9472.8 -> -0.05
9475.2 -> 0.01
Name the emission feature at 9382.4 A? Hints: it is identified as Hbeta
